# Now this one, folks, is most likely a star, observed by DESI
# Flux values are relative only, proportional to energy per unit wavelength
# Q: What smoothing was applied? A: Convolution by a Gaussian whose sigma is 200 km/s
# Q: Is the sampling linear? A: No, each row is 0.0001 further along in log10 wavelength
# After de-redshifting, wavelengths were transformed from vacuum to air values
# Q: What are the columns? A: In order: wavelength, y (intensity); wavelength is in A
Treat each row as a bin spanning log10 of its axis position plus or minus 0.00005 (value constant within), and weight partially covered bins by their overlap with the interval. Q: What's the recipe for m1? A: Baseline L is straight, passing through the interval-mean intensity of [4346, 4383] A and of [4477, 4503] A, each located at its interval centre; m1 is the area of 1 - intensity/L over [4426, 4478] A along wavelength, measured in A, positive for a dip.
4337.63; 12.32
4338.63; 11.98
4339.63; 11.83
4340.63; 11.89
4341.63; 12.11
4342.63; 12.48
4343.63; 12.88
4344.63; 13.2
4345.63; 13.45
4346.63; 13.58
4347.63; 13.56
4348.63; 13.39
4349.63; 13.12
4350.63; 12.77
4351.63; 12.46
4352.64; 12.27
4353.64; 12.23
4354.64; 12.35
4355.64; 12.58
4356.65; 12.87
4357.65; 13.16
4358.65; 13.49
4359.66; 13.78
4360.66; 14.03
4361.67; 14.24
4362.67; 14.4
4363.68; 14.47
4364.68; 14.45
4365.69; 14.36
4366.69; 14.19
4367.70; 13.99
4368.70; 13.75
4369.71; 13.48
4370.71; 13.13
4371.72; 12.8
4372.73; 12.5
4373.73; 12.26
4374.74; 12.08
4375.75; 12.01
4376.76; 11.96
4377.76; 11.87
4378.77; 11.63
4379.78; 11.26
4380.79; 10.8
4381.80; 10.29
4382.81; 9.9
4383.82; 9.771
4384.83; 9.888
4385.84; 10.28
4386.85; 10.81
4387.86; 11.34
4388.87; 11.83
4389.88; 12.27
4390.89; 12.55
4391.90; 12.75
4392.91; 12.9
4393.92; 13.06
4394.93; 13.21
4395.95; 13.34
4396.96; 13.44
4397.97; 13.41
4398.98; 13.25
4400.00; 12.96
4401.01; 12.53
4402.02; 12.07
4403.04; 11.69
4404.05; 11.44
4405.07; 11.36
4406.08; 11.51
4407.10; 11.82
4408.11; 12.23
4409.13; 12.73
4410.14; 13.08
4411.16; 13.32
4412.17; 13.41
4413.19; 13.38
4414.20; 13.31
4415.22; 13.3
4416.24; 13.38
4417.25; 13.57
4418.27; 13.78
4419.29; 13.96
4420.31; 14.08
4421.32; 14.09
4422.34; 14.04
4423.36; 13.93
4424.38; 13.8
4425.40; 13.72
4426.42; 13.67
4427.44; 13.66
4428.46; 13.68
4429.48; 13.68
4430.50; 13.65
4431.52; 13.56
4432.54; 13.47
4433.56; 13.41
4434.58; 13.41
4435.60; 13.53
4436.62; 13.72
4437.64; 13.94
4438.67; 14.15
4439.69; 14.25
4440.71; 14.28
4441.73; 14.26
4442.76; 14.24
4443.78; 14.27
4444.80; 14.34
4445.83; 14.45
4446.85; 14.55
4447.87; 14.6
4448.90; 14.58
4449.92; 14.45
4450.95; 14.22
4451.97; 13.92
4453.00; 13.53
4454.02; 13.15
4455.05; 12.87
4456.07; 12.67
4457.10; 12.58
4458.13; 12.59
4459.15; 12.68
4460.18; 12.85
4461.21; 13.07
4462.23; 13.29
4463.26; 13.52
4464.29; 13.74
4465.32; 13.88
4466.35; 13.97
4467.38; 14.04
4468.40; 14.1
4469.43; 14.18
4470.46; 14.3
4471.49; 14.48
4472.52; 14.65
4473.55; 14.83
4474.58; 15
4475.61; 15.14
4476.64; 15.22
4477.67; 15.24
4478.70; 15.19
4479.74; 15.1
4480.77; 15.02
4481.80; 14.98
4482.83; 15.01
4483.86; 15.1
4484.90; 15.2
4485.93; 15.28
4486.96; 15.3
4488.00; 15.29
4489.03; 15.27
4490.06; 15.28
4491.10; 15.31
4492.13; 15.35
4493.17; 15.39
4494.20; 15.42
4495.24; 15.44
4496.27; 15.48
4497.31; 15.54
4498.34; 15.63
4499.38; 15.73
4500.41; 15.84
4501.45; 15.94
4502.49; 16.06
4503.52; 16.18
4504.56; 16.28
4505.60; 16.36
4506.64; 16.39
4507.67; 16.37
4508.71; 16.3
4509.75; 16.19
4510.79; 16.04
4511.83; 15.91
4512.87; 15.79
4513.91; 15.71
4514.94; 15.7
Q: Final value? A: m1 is 2.5 A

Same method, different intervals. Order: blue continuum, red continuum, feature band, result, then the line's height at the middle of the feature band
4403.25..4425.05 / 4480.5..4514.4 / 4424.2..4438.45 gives 0.0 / 13.6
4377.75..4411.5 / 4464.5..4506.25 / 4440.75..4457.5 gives -0.1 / 13.9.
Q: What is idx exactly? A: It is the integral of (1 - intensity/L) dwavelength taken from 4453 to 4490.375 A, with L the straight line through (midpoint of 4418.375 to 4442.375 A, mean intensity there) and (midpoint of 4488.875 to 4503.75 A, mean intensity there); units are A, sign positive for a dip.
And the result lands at 1.7 A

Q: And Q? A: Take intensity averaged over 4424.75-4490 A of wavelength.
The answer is 14.1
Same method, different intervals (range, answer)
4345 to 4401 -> 12.7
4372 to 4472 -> 13.1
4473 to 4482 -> 15.1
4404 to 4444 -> 13.5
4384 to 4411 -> 12.2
